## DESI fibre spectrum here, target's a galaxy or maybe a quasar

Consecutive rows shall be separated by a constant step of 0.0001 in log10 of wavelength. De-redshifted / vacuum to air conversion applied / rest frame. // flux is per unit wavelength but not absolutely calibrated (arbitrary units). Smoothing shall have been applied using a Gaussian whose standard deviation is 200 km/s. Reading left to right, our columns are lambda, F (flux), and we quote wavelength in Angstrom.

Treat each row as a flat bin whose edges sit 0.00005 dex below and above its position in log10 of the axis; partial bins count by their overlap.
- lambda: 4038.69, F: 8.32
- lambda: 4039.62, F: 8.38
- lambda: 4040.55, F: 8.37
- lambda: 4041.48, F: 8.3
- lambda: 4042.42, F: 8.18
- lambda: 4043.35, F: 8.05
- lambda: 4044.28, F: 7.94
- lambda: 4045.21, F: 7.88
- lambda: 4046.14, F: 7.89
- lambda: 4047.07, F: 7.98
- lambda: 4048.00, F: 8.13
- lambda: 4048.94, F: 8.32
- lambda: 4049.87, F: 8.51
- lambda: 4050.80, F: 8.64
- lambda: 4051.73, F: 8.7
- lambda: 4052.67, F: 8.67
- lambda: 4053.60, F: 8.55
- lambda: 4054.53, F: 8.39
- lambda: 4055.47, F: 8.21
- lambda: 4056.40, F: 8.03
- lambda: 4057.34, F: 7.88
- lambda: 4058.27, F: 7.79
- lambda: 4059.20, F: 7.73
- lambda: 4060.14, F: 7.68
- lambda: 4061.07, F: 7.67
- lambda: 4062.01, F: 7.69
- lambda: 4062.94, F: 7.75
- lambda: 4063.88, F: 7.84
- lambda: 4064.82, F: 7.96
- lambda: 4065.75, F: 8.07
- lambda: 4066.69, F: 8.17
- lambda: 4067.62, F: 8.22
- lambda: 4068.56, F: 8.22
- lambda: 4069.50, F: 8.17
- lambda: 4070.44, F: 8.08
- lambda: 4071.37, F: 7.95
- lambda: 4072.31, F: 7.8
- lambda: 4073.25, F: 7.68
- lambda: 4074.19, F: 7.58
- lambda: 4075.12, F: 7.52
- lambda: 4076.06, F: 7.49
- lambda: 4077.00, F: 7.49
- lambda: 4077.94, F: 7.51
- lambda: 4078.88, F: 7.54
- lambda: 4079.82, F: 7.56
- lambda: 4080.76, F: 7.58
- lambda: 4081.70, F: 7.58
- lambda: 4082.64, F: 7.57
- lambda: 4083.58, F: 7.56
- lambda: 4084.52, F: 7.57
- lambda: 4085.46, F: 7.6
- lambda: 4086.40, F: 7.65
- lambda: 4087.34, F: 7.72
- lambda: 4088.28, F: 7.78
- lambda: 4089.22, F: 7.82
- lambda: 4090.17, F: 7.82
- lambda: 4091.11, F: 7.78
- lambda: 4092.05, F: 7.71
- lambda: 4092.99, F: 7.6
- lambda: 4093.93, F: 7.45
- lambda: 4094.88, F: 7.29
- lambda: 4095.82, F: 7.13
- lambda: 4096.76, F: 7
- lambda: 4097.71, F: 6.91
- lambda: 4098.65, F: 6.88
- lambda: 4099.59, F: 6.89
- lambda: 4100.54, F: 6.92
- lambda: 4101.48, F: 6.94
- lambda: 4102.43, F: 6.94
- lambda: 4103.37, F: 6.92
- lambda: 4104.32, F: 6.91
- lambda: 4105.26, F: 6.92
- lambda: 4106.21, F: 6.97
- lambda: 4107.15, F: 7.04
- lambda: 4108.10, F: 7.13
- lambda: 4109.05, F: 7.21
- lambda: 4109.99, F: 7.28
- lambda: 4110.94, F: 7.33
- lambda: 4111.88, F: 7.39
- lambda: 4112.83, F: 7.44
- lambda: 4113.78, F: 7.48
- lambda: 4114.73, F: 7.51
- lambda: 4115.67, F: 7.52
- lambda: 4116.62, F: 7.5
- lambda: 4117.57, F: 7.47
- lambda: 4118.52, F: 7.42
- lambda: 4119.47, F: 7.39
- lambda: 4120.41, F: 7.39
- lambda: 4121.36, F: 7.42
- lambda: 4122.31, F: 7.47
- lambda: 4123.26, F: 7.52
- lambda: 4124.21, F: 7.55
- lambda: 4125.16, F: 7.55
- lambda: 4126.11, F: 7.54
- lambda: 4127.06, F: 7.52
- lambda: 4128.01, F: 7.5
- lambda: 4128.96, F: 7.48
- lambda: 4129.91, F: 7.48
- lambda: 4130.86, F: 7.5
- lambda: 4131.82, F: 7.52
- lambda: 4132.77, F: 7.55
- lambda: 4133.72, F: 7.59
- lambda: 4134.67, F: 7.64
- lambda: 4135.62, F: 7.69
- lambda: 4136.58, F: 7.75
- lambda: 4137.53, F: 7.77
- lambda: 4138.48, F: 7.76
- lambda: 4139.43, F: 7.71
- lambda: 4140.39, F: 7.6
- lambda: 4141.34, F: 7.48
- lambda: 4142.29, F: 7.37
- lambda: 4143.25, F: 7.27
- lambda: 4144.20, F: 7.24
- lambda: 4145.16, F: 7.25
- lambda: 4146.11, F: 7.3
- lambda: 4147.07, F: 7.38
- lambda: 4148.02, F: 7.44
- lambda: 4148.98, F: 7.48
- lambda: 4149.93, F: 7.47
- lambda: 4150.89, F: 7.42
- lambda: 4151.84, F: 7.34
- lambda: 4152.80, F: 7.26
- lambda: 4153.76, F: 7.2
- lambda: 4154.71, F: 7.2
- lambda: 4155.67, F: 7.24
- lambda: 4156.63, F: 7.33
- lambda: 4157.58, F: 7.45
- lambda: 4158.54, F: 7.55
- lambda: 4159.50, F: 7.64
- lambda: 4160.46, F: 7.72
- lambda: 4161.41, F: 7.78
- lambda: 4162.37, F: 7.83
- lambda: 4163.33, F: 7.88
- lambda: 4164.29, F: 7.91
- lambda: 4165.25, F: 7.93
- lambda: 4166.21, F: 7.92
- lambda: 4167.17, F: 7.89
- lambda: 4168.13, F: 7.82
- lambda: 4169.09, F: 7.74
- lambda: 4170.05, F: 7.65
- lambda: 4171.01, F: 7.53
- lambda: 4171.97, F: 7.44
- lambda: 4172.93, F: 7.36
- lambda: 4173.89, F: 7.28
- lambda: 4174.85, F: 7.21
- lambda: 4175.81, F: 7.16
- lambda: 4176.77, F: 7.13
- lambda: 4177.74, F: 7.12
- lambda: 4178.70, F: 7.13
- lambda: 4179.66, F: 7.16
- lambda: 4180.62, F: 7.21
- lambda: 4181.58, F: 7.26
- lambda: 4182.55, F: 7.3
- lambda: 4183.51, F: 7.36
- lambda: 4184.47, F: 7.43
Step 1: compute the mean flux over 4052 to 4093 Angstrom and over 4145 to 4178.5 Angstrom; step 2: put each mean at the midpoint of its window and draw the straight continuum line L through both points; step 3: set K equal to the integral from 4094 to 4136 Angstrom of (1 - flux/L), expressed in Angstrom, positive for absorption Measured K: 2.0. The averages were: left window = 7.83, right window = 7.49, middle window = 7.31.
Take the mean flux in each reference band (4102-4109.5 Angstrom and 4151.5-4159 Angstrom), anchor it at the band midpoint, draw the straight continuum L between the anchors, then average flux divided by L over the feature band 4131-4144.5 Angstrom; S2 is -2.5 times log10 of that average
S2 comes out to -0.053 mag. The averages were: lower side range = 7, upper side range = 7.32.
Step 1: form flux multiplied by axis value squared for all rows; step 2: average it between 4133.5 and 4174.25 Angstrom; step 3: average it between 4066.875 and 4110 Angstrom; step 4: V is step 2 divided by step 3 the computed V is 1.0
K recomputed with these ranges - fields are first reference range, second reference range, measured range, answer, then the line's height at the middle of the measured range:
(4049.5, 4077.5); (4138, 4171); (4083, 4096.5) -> 0.5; 7.87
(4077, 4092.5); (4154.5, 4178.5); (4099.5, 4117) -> 1.0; 7.61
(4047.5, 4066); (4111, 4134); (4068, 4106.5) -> 1.8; 7.82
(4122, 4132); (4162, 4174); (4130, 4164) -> 0.5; 7.61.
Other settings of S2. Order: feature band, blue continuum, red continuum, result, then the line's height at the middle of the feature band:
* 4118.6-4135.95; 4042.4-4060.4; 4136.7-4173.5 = 0.028 mag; 7.71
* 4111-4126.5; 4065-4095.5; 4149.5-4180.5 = 0.021 mag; 7.62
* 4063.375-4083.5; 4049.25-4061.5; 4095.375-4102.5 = -0.014 mag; 7.68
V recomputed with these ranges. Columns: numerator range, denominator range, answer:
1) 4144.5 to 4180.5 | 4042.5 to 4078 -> 0.98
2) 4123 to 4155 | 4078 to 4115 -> 1.04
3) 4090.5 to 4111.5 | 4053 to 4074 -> 0.91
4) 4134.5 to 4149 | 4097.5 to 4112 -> 1.09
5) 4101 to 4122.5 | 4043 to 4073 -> 0.92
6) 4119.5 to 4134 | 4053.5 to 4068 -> 0.97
